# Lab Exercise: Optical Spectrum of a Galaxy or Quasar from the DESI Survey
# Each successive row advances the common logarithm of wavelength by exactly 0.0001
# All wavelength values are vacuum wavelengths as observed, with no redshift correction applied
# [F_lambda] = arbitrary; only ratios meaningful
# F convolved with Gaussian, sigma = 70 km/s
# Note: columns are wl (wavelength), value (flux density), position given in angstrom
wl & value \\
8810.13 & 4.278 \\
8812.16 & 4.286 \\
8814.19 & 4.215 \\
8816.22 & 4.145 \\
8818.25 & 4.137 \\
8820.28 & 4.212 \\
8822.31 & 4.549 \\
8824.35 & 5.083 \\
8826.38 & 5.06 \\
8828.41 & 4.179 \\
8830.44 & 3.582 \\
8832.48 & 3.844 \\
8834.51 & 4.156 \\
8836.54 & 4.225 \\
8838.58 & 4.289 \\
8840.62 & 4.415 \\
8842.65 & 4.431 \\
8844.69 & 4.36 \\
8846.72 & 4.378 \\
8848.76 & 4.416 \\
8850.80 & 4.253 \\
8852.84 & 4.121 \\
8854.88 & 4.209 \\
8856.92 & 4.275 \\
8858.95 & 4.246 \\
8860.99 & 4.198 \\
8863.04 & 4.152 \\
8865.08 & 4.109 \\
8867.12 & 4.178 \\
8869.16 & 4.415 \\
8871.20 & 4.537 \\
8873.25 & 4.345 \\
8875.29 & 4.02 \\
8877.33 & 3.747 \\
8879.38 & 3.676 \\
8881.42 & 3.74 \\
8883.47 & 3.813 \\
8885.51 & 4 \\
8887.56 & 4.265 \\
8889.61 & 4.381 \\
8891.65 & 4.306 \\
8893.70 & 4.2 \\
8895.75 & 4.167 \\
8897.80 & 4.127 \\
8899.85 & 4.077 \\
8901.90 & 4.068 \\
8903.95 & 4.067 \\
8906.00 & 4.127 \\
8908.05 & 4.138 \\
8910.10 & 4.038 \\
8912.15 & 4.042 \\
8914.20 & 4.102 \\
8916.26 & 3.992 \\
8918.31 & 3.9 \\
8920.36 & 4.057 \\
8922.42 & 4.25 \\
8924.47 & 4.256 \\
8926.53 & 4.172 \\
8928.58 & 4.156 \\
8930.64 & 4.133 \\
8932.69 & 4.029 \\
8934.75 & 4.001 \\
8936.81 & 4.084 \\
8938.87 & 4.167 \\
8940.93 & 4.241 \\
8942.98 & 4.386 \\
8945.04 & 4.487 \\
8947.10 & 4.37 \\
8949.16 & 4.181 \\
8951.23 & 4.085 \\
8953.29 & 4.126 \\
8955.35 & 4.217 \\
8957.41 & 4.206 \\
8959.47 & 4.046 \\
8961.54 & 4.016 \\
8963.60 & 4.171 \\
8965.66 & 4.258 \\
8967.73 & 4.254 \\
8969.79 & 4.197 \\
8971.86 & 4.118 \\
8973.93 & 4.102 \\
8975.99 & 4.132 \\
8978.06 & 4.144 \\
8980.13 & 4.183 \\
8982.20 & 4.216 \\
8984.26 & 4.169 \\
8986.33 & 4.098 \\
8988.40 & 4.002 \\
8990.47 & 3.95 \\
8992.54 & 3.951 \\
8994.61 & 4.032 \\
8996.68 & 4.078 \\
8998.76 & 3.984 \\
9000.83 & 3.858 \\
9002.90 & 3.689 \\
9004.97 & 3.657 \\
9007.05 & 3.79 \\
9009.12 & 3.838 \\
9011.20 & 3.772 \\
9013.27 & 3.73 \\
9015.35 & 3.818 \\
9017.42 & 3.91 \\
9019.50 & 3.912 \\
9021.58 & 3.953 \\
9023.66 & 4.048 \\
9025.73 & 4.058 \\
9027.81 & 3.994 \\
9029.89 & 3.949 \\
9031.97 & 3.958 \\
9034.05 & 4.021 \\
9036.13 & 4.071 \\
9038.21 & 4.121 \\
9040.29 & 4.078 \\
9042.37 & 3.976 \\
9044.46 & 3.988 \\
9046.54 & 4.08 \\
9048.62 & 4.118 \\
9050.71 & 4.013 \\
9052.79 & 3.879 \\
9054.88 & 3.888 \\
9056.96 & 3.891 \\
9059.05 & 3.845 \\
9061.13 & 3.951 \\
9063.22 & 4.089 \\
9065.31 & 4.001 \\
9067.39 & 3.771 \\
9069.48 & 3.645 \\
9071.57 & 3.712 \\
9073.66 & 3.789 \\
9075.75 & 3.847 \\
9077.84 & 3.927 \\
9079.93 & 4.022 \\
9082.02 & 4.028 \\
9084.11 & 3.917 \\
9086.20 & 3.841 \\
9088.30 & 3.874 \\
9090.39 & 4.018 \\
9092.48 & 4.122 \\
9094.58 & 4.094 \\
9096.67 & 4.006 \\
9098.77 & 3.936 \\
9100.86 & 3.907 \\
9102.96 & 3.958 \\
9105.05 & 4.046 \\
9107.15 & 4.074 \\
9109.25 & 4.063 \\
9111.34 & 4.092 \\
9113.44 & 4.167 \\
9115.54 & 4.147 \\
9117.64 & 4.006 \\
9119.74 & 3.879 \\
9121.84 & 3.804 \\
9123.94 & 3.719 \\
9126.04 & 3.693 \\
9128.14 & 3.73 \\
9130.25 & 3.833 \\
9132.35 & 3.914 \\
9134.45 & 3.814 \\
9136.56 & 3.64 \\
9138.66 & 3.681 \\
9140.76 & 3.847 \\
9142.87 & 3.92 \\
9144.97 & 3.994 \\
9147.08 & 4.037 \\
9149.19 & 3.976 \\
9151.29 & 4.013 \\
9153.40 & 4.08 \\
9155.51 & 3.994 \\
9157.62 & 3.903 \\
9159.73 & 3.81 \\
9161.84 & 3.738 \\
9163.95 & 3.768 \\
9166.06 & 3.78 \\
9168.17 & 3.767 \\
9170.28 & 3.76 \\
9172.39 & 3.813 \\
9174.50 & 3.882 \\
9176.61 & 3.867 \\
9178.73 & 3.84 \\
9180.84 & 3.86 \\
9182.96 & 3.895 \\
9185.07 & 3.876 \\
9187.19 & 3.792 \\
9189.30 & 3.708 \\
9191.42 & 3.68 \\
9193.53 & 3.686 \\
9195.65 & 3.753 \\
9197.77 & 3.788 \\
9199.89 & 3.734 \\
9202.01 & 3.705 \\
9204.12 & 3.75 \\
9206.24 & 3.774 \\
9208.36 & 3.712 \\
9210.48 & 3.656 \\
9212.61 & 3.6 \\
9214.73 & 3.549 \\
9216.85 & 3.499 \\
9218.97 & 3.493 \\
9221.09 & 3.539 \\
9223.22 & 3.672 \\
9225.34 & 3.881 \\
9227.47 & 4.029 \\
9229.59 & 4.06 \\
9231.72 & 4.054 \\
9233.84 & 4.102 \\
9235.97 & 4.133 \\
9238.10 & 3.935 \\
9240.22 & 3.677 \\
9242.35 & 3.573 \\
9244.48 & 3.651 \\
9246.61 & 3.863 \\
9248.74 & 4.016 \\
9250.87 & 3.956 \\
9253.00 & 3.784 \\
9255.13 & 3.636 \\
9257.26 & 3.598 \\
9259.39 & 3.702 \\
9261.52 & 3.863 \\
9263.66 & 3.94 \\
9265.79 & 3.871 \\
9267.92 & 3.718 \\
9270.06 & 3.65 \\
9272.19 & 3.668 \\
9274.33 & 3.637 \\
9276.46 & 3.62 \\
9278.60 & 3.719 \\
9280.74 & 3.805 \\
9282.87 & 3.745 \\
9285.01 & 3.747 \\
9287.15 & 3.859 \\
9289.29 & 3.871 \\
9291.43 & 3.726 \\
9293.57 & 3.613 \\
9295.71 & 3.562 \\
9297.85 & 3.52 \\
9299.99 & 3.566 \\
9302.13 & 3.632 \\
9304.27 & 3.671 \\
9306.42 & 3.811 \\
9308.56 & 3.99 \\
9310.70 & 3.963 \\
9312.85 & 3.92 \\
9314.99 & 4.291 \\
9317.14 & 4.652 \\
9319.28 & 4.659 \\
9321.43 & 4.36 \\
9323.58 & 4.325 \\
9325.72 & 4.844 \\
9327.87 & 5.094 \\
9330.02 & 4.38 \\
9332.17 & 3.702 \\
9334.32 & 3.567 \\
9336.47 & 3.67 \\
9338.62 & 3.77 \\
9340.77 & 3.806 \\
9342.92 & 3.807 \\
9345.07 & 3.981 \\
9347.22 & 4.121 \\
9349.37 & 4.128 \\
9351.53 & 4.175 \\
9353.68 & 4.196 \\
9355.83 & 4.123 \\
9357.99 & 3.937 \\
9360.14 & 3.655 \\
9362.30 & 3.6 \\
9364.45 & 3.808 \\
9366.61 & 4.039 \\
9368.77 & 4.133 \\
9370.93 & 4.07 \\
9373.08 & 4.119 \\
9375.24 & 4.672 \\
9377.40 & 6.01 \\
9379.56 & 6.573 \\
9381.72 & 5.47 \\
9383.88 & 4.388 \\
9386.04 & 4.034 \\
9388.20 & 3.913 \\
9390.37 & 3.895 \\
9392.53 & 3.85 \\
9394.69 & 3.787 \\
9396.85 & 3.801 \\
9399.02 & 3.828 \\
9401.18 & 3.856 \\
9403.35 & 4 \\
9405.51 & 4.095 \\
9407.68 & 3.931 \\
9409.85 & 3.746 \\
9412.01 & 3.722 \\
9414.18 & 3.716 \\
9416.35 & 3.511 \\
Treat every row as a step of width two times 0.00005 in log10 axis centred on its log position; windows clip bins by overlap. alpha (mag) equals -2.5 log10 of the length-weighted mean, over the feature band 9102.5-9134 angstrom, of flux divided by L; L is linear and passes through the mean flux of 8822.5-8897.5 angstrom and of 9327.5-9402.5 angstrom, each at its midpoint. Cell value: 0.07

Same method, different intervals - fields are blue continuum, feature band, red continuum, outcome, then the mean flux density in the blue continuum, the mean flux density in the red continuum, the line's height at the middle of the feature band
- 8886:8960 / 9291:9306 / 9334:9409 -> 0.15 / 4.16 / 4.14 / 4.14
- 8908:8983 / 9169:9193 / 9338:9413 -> 0.09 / 4.15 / 4.15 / 4.15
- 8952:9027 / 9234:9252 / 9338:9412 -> 0.07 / 4.02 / 4.15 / 4.11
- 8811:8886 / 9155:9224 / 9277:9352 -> 0.08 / 4.22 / 3.97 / 4.04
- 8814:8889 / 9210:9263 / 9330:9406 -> 0.10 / 4.22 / 4.14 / 4.16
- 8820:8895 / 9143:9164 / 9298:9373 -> 0.05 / 4.23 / 4.04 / 4.11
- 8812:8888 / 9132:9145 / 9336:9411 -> 0.10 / 4.22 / 4.15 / 4.18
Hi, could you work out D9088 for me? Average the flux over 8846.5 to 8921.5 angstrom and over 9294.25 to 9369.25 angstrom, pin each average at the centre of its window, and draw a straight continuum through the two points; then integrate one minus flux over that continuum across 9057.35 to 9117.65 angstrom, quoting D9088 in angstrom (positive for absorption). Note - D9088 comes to 1.7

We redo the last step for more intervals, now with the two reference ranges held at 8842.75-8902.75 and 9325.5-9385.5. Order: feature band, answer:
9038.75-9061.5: 1.2 angstrom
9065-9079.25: 1.4 angstrom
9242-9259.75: 2.0 angstrom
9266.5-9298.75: 4.2 angstrom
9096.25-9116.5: 0.9 angstrom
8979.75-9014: 2.1 angstrom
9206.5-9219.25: 1.9 angstrom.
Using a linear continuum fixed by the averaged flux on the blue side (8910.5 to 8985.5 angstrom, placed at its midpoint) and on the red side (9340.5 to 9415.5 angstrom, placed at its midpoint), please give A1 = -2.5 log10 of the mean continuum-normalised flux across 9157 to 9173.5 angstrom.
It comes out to 0.10 mag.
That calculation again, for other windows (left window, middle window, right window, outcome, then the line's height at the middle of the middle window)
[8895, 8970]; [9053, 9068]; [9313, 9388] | 0.07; 4.19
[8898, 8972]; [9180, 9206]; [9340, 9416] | 0.10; 4.14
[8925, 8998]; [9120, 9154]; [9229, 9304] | 0.02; 3.93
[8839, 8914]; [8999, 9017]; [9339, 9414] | 0.10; 4.16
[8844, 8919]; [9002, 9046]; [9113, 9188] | 0.02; 3.99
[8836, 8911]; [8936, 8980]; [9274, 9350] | -0.02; 4.13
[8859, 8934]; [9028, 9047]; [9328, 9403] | 0.03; 4.12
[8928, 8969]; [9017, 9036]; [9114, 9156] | 0.02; 4.06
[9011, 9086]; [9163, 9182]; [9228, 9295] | 0.01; 3.86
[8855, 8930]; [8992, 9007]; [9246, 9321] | 0.04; 4.04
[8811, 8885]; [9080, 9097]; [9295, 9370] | 0.03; 4.12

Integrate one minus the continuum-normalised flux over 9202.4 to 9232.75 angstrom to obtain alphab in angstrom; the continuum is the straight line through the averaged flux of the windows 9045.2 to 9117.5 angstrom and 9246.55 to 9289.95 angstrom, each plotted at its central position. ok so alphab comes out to 0.72 angstrom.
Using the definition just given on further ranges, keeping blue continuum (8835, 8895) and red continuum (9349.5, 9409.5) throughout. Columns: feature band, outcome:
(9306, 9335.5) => -0.36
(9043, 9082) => 2.64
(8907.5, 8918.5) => 0.41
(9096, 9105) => 0.52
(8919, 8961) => 0.20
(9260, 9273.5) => 1.38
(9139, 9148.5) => 0.62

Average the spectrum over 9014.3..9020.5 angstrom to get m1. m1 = 3.88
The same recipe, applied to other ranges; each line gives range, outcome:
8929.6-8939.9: 4.08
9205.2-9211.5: 3.71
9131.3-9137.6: 3.79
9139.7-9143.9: 3.88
